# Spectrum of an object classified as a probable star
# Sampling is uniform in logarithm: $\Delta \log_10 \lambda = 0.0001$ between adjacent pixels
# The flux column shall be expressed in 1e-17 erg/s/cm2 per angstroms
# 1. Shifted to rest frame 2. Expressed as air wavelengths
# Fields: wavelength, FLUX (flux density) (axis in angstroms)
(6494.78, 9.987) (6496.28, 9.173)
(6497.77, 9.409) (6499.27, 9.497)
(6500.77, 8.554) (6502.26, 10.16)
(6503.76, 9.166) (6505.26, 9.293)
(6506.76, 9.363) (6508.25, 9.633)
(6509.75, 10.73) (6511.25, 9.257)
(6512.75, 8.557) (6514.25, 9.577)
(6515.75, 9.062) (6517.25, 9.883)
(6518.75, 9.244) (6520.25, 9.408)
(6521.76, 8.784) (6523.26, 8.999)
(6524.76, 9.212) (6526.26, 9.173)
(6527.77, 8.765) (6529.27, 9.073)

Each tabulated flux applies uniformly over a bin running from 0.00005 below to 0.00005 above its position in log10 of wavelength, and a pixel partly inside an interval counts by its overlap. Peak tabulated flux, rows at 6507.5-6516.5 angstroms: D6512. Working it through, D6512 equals 10.73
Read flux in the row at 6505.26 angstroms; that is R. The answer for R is 9.293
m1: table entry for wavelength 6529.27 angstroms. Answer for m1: 9.073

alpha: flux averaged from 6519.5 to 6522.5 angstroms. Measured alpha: 9.07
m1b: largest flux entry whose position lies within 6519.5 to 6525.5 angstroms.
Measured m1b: 9.408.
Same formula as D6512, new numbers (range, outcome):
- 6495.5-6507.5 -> 10.16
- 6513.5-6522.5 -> 9.883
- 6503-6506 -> 9.293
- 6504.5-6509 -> 9.633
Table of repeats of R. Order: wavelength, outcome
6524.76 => 9.212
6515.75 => 9.062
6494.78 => 9.987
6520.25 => 9.408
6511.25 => 9.257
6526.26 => 9.173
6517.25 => 9.883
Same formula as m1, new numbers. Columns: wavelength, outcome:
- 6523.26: 8.999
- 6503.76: 9.166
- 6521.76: 8.784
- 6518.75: 9.244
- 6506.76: 9.363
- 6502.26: 10.16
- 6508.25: 9.633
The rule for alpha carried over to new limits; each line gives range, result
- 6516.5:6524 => 9.26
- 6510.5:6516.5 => 9.11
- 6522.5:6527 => 9.14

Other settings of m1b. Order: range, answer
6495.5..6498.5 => 9.409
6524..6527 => 9.212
